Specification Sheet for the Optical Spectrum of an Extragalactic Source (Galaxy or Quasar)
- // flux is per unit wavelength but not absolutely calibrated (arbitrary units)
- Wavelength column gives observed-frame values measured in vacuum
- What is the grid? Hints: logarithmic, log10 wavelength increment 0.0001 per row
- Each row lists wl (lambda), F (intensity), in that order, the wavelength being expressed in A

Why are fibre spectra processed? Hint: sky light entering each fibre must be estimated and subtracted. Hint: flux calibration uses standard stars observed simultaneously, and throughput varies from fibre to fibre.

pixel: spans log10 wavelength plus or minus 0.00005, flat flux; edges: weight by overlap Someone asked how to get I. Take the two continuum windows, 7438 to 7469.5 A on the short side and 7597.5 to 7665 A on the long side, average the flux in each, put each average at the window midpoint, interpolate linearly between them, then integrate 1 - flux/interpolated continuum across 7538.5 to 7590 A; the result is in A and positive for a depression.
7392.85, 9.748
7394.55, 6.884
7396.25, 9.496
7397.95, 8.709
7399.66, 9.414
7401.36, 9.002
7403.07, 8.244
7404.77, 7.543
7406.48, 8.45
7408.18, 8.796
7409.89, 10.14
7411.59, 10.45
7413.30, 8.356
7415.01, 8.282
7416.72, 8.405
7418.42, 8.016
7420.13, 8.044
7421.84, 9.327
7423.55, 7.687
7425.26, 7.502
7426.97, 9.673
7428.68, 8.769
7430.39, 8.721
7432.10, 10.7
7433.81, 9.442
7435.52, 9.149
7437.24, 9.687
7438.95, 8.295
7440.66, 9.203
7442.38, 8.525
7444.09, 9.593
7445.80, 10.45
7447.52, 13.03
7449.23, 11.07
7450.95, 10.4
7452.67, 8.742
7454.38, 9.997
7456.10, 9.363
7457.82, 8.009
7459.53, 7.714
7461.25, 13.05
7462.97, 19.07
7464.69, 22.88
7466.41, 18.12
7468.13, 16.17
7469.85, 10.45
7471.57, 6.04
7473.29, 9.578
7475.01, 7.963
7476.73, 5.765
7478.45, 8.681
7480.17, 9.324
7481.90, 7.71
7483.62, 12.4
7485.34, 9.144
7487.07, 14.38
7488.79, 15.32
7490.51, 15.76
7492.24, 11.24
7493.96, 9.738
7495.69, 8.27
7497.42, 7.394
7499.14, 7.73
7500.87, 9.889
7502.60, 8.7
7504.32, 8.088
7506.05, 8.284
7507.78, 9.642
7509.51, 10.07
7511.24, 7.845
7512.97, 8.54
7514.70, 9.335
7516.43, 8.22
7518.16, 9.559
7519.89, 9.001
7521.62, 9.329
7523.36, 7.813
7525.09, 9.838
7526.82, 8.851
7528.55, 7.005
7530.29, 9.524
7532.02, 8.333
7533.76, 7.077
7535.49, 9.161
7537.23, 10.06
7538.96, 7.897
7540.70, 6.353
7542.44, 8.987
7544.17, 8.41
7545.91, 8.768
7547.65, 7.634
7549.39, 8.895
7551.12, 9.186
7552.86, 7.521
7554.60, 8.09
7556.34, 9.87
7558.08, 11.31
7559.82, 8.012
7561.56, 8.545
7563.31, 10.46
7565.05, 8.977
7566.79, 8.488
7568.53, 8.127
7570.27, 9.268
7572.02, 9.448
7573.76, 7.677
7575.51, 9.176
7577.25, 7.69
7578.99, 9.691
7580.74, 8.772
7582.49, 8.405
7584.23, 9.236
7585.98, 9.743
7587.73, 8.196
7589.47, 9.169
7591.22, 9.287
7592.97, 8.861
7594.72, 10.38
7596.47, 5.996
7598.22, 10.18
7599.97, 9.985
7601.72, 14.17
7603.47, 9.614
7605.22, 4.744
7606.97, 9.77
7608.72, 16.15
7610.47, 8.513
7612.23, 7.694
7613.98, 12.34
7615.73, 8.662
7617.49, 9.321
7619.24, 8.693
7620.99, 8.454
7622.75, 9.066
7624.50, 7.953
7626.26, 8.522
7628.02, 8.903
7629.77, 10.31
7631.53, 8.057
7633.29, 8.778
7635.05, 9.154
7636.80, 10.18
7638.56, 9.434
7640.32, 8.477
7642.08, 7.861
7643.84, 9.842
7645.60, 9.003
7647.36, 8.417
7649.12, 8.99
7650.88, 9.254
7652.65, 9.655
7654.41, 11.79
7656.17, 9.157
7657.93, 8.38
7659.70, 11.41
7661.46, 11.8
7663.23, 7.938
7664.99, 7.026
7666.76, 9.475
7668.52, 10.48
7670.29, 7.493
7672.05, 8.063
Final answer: 8.0 A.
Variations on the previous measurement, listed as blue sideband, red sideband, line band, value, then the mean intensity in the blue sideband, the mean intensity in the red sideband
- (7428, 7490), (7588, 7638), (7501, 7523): 3.0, 10.8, 9.38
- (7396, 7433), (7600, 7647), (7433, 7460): -2.1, 8.8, 9.37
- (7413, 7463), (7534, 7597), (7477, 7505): -3.0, 9.47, 8.77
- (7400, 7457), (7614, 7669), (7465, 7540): -4.1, 9.19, 9.22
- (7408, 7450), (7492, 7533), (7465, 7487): -3.9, 9.26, 8.8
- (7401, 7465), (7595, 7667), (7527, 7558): 3.4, 9.73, 9.35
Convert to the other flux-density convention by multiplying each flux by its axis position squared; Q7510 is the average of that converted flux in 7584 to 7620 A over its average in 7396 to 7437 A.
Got 1.14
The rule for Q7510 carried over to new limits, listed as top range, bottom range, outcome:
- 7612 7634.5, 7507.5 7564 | 1.06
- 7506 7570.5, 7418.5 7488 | 0.87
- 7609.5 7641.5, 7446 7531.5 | 0.91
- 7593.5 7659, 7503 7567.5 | 1.10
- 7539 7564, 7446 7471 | 0.71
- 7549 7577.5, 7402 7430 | 1.07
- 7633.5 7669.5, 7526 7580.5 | 1.11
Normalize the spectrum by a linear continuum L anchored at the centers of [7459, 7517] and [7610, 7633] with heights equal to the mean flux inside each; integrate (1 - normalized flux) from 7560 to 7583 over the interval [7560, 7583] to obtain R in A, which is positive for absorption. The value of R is 1.92 A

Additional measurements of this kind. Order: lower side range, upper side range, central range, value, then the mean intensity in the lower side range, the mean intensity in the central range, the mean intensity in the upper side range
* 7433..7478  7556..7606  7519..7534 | 1.9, 10.8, 8.59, 9.08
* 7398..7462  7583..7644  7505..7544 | 2.5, 9.21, 8.66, 9.29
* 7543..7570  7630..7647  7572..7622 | -2.2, 8.83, 9.31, 9.01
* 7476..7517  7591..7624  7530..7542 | 1.6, 9.67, 8.31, 9.56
